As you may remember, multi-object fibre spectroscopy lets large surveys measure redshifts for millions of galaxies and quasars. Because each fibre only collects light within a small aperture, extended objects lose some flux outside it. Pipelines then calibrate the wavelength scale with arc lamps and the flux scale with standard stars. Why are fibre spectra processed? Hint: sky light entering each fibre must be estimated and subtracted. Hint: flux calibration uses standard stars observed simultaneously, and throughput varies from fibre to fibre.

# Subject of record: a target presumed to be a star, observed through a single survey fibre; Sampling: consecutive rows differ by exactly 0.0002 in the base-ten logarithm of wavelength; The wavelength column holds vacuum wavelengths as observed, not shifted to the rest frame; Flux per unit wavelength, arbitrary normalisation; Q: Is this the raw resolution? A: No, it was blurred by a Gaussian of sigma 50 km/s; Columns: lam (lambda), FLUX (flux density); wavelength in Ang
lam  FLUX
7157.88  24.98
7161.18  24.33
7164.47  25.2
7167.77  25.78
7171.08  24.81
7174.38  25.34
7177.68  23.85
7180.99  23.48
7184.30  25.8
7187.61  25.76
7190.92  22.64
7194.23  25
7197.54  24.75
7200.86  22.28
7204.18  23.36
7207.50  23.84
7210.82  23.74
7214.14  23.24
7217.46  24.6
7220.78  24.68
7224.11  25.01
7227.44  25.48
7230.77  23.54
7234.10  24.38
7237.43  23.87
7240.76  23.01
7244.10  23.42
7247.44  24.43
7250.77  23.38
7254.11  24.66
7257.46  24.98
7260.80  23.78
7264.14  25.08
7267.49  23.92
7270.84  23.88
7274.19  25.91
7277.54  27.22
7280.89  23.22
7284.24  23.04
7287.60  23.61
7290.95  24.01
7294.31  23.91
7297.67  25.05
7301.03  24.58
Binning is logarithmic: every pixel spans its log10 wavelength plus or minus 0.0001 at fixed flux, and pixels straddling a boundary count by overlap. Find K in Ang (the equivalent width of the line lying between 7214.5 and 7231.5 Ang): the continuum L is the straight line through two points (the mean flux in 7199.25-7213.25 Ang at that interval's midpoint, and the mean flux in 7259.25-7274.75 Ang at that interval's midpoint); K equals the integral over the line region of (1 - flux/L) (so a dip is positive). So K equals -0.7 Ang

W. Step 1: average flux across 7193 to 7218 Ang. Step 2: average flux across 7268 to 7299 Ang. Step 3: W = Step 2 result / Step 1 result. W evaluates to 1.0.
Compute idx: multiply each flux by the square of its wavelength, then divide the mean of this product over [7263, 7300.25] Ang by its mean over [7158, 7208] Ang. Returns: 1.0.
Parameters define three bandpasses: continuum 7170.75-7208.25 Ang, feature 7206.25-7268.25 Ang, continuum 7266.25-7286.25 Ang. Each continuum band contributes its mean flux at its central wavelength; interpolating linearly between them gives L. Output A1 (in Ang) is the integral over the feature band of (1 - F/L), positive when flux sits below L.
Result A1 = 0.58 Ang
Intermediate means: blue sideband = 24.2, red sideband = 24.5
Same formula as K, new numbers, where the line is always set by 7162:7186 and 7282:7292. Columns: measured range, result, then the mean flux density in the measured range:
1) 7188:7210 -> 0.72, 23.8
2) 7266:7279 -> -0.84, 25.2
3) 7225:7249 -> 0.07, 24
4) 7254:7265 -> -0.34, 24.6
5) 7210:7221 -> 0.17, 24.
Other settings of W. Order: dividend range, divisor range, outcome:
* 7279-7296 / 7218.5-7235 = 0.96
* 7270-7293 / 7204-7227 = 1.01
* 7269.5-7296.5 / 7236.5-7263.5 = 1.02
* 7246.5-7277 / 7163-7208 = 1.01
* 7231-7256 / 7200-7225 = 1.00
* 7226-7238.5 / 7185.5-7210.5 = 1.01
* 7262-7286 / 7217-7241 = 1.01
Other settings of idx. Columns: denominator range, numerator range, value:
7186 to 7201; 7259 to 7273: 1.02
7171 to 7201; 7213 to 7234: 1.01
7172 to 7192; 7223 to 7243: 1.00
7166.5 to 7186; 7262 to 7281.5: 1.03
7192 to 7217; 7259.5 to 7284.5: 1.06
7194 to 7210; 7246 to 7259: 1.04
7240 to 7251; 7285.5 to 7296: 1.02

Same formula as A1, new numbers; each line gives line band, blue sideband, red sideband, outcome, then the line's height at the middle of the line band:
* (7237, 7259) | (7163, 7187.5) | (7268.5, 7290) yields 0.6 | 24.6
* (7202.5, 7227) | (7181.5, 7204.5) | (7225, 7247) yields 0.0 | 24.1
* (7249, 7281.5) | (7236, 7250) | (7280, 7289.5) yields -1.6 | 23.5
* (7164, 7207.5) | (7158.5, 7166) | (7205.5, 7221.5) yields 0.0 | 24.4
